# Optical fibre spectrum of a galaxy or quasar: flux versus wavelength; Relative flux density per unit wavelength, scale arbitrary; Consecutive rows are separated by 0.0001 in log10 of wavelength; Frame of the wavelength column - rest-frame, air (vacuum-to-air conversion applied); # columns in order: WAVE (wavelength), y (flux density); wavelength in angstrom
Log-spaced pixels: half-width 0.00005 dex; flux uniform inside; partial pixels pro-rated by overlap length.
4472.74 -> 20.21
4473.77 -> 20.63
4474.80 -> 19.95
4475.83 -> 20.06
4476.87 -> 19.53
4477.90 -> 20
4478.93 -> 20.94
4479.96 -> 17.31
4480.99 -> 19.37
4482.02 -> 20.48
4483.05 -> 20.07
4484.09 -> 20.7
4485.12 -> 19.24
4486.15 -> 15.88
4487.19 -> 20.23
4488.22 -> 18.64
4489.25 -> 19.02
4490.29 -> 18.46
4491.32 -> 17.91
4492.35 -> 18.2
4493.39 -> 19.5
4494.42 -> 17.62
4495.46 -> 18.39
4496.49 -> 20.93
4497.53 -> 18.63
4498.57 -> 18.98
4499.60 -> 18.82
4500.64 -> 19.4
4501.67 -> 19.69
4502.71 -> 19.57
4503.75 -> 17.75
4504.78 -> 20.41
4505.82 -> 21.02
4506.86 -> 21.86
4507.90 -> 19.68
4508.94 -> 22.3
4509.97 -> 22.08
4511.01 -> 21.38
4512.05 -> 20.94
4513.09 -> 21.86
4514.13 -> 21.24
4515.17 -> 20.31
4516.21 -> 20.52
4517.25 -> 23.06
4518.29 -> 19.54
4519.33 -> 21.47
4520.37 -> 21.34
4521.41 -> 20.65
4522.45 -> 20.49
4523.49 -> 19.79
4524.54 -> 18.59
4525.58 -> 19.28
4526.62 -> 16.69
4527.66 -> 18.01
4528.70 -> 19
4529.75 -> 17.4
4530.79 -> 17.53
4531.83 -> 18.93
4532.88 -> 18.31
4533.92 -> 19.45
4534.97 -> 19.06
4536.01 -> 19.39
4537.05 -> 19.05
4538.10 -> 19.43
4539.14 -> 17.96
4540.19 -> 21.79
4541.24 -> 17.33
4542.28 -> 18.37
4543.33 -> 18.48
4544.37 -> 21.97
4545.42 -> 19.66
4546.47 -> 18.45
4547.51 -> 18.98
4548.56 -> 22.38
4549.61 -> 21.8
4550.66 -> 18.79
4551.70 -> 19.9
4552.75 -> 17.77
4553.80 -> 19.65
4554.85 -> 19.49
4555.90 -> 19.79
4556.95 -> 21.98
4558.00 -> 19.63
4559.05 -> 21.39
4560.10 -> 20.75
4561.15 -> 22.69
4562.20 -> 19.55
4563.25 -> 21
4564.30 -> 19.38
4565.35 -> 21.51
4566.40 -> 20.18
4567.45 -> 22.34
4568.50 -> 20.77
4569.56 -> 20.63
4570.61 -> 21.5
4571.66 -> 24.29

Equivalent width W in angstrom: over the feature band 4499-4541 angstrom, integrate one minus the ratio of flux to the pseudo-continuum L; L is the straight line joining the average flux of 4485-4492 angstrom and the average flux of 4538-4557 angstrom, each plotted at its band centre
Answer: -1.73 angstrom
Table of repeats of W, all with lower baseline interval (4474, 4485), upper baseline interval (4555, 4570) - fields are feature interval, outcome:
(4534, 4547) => 0.8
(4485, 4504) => 1.2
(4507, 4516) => -0.5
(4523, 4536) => 1.2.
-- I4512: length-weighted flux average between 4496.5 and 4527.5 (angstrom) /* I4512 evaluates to 20.2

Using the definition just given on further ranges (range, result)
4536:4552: 19.6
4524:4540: 18.6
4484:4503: 18.9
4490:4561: 19.7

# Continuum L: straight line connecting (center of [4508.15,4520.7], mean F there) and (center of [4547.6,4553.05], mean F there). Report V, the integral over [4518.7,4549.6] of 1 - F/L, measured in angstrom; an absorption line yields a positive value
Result 2.0 angstrom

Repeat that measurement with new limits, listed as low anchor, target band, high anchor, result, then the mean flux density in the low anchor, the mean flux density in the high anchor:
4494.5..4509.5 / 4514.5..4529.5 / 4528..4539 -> -0.6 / 19.8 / 18.7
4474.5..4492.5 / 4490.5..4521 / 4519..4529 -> -1.2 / 19.2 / 19.5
